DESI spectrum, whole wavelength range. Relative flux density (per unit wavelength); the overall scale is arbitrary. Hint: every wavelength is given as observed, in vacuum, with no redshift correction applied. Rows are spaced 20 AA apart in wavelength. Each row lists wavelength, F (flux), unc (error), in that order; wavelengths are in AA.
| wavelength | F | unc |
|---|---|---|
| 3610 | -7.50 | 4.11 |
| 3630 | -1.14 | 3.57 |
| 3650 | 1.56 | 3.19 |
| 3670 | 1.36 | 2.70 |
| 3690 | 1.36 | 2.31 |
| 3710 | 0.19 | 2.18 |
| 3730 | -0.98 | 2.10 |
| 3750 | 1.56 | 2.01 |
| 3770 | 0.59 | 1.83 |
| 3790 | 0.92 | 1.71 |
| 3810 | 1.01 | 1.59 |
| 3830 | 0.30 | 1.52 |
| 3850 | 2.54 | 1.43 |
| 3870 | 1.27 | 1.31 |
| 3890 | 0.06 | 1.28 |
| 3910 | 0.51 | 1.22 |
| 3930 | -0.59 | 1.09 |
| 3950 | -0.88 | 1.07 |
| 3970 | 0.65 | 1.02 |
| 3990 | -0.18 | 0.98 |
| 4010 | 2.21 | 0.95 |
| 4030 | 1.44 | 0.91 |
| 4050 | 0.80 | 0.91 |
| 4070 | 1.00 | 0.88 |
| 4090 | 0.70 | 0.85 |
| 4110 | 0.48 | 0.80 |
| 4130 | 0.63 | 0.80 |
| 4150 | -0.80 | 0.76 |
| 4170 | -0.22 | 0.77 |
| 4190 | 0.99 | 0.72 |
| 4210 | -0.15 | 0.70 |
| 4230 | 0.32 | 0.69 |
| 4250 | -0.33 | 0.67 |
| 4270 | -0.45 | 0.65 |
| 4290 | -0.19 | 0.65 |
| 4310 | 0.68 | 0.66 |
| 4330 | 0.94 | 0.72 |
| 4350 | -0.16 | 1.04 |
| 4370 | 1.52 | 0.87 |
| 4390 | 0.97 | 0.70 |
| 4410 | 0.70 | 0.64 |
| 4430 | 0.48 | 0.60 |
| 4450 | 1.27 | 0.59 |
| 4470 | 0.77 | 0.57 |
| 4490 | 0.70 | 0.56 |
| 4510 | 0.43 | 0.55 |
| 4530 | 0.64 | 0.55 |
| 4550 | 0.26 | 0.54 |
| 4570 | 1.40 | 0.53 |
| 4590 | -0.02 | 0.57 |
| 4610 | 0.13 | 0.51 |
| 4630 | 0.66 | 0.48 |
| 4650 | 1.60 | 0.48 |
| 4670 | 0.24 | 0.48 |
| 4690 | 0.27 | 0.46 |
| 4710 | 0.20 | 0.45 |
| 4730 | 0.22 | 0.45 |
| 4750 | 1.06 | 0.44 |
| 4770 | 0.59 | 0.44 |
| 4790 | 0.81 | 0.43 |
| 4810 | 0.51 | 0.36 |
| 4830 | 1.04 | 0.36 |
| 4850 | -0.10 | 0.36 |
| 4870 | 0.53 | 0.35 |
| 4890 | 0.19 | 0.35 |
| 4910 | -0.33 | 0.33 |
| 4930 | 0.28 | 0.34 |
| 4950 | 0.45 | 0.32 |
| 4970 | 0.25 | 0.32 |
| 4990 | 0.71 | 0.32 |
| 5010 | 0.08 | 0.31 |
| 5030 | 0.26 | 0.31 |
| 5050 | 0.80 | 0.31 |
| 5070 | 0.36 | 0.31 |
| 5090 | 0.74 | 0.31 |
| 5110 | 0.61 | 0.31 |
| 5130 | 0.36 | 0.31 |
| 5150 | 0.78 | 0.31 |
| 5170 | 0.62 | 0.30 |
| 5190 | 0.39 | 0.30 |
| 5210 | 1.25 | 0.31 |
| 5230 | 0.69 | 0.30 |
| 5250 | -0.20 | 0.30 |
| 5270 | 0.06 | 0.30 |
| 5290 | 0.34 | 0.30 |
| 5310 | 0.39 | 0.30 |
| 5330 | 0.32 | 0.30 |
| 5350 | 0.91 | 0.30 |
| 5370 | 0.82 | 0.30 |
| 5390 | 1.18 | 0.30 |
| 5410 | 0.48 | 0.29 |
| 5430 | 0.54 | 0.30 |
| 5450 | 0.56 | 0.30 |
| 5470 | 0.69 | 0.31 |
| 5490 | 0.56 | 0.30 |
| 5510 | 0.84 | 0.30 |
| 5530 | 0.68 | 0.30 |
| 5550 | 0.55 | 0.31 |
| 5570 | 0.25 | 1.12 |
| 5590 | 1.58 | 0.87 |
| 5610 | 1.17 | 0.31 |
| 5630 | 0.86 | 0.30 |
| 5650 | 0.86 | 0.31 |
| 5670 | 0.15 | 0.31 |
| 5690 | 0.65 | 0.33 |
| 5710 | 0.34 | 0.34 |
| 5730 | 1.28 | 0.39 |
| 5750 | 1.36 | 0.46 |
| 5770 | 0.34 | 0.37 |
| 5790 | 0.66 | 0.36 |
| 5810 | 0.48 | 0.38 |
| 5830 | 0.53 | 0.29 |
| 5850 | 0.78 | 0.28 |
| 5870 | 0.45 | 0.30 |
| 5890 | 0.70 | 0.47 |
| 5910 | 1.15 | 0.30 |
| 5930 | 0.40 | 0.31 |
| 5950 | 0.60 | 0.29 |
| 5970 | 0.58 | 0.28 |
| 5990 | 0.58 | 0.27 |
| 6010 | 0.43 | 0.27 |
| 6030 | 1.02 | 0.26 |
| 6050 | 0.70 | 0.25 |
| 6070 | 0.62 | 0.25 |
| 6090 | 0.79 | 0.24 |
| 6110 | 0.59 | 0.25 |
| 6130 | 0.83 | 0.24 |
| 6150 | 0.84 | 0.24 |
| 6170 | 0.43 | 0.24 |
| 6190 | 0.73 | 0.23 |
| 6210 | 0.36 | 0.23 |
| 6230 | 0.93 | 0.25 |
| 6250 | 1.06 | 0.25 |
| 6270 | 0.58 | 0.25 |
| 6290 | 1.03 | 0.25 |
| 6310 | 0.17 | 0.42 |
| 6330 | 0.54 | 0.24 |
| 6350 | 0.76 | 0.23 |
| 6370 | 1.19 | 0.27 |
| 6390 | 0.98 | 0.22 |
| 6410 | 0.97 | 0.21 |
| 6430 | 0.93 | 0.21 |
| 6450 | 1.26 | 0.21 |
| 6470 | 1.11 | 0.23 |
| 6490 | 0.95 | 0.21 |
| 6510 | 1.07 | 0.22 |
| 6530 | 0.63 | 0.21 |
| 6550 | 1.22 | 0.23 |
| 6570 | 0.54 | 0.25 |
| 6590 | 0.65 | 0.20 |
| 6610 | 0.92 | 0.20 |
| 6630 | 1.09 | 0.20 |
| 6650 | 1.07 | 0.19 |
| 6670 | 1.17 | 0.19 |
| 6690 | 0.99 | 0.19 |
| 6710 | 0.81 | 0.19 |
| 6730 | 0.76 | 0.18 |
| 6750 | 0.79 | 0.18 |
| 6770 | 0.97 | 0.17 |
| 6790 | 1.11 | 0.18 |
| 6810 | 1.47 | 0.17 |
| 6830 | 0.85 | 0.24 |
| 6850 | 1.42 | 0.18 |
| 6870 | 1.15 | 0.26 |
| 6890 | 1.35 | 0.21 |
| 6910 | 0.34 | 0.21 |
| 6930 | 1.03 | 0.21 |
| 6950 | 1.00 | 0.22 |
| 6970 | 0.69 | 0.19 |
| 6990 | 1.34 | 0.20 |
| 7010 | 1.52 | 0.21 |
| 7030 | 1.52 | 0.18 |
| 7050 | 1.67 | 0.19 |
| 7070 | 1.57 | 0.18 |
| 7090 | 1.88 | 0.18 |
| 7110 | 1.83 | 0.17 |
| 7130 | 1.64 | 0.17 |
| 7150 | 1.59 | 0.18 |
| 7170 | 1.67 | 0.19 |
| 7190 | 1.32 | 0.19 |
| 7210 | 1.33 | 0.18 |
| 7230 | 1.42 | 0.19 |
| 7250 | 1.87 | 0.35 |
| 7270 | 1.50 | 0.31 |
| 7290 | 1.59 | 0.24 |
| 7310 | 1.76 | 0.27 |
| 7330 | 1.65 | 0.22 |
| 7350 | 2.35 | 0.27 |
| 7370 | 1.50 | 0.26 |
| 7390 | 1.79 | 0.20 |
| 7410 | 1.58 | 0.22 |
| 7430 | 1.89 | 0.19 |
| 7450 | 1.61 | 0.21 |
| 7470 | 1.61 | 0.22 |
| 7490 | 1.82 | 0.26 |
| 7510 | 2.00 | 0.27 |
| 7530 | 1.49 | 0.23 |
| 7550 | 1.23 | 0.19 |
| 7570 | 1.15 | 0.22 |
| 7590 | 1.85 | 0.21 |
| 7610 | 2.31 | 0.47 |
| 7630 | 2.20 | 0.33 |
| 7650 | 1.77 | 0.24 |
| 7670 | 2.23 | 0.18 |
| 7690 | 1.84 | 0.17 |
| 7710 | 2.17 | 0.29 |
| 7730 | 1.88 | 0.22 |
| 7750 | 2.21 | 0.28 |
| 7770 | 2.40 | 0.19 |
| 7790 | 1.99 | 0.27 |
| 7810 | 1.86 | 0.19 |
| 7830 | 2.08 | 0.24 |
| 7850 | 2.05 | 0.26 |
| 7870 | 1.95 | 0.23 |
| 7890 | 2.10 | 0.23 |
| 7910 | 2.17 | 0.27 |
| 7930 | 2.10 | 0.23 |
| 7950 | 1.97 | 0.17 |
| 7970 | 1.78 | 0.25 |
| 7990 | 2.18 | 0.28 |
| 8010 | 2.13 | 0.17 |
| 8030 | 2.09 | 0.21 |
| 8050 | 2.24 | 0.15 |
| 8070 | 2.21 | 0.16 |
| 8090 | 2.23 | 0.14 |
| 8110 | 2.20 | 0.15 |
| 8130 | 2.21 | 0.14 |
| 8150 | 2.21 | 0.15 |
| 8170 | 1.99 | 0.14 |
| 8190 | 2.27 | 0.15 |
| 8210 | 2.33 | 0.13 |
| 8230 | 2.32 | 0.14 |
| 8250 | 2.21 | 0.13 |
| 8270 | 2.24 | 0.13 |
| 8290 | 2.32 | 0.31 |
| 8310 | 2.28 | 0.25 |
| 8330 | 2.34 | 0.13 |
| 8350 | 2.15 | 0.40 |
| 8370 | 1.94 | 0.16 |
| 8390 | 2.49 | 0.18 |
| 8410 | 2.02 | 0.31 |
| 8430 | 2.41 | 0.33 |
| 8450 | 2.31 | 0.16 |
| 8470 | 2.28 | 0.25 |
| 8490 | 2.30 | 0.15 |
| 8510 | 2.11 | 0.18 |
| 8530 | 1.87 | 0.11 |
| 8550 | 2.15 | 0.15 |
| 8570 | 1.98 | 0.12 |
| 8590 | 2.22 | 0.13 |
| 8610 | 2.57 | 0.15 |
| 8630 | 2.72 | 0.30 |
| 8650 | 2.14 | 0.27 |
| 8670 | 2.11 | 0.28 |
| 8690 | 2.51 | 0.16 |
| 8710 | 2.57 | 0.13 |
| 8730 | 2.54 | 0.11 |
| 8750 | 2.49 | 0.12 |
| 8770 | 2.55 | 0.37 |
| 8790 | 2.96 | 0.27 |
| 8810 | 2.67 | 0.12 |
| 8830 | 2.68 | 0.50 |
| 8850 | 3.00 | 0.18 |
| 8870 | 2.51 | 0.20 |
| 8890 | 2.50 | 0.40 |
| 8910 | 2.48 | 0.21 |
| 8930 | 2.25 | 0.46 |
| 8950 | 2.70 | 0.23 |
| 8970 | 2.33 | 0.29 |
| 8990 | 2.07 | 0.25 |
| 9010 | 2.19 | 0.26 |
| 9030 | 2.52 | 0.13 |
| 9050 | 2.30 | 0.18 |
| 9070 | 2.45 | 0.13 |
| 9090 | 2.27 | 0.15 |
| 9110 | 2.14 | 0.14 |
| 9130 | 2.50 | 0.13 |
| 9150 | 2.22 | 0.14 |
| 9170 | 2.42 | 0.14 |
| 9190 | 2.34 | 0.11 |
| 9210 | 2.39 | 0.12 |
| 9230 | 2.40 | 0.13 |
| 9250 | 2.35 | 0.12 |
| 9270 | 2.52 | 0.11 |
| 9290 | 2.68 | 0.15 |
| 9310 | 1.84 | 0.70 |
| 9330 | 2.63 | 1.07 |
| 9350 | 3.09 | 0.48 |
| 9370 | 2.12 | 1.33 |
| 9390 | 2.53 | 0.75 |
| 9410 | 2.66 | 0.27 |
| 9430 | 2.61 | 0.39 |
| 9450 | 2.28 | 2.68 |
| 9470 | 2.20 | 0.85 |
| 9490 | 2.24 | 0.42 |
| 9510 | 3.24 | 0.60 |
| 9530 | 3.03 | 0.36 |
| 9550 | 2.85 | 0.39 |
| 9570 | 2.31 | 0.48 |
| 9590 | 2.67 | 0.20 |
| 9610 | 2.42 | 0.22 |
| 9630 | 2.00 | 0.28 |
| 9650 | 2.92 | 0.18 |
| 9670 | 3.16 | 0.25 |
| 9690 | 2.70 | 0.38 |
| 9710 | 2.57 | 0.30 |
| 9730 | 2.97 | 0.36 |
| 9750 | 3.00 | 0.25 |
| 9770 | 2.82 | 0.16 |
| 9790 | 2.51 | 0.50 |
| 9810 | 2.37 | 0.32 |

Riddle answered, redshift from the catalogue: 0.756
